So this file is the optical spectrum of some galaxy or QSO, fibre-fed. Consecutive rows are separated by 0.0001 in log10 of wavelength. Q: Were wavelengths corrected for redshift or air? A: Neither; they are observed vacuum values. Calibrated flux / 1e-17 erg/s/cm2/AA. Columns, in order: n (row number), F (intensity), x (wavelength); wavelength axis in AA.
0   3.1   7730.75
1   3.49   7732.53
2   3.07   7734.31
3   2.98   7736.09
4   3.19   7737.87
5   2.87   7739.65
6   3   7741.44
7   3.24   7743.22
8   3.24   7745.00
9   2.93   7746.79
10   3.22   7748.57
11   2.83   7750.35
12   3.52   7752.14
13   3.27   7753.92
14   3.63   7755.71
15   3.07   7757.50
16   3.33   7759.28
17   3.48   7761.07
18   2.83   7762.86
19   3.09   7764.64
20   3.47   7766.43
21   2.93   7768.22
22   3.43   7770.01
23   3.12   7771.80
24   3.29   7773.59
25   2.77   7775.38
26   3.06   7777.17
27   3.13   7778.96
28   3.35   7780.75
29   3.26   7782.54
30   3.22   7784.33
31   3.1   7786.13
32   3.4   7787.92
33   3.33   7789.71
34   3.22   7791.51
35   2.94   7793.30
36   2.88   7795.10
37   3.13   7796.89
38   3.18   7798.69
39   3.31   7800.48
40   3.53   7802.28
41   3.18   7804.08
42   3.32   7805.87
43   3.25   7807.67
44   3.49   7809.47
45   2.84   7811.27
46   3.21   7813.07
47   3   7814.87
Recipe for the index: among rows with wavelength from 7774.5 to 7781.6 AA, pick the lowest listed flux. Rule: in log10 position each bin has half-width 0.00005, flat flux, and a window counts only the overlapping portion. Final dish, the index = 2.77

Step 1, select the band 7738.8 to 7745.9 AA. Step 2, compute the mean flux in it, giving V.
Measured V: 3.09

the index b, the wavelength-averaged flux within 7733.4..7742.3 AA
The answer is 3.02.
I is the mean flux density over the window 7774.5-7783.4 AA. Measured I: 3.12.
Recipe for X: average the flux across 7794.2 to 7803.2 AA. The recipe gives 3.2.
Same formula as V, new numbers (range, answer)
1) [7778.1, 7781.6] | 3.24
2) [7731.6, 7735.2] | 3.28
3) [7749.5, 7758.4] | 3.27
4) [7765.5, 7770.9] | 3.27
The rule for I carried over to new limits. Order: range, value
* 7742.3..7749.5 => 3.16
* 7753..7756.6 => 3.45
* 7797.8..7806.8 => 3.31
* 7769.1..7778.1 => 3.13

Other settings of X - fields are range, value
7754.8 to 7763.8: 3.27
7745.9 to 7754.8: 3.16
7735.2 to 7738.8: 3.09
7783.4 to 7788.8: 3.24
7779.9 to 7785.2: 3.28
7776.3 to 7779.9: 3.1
